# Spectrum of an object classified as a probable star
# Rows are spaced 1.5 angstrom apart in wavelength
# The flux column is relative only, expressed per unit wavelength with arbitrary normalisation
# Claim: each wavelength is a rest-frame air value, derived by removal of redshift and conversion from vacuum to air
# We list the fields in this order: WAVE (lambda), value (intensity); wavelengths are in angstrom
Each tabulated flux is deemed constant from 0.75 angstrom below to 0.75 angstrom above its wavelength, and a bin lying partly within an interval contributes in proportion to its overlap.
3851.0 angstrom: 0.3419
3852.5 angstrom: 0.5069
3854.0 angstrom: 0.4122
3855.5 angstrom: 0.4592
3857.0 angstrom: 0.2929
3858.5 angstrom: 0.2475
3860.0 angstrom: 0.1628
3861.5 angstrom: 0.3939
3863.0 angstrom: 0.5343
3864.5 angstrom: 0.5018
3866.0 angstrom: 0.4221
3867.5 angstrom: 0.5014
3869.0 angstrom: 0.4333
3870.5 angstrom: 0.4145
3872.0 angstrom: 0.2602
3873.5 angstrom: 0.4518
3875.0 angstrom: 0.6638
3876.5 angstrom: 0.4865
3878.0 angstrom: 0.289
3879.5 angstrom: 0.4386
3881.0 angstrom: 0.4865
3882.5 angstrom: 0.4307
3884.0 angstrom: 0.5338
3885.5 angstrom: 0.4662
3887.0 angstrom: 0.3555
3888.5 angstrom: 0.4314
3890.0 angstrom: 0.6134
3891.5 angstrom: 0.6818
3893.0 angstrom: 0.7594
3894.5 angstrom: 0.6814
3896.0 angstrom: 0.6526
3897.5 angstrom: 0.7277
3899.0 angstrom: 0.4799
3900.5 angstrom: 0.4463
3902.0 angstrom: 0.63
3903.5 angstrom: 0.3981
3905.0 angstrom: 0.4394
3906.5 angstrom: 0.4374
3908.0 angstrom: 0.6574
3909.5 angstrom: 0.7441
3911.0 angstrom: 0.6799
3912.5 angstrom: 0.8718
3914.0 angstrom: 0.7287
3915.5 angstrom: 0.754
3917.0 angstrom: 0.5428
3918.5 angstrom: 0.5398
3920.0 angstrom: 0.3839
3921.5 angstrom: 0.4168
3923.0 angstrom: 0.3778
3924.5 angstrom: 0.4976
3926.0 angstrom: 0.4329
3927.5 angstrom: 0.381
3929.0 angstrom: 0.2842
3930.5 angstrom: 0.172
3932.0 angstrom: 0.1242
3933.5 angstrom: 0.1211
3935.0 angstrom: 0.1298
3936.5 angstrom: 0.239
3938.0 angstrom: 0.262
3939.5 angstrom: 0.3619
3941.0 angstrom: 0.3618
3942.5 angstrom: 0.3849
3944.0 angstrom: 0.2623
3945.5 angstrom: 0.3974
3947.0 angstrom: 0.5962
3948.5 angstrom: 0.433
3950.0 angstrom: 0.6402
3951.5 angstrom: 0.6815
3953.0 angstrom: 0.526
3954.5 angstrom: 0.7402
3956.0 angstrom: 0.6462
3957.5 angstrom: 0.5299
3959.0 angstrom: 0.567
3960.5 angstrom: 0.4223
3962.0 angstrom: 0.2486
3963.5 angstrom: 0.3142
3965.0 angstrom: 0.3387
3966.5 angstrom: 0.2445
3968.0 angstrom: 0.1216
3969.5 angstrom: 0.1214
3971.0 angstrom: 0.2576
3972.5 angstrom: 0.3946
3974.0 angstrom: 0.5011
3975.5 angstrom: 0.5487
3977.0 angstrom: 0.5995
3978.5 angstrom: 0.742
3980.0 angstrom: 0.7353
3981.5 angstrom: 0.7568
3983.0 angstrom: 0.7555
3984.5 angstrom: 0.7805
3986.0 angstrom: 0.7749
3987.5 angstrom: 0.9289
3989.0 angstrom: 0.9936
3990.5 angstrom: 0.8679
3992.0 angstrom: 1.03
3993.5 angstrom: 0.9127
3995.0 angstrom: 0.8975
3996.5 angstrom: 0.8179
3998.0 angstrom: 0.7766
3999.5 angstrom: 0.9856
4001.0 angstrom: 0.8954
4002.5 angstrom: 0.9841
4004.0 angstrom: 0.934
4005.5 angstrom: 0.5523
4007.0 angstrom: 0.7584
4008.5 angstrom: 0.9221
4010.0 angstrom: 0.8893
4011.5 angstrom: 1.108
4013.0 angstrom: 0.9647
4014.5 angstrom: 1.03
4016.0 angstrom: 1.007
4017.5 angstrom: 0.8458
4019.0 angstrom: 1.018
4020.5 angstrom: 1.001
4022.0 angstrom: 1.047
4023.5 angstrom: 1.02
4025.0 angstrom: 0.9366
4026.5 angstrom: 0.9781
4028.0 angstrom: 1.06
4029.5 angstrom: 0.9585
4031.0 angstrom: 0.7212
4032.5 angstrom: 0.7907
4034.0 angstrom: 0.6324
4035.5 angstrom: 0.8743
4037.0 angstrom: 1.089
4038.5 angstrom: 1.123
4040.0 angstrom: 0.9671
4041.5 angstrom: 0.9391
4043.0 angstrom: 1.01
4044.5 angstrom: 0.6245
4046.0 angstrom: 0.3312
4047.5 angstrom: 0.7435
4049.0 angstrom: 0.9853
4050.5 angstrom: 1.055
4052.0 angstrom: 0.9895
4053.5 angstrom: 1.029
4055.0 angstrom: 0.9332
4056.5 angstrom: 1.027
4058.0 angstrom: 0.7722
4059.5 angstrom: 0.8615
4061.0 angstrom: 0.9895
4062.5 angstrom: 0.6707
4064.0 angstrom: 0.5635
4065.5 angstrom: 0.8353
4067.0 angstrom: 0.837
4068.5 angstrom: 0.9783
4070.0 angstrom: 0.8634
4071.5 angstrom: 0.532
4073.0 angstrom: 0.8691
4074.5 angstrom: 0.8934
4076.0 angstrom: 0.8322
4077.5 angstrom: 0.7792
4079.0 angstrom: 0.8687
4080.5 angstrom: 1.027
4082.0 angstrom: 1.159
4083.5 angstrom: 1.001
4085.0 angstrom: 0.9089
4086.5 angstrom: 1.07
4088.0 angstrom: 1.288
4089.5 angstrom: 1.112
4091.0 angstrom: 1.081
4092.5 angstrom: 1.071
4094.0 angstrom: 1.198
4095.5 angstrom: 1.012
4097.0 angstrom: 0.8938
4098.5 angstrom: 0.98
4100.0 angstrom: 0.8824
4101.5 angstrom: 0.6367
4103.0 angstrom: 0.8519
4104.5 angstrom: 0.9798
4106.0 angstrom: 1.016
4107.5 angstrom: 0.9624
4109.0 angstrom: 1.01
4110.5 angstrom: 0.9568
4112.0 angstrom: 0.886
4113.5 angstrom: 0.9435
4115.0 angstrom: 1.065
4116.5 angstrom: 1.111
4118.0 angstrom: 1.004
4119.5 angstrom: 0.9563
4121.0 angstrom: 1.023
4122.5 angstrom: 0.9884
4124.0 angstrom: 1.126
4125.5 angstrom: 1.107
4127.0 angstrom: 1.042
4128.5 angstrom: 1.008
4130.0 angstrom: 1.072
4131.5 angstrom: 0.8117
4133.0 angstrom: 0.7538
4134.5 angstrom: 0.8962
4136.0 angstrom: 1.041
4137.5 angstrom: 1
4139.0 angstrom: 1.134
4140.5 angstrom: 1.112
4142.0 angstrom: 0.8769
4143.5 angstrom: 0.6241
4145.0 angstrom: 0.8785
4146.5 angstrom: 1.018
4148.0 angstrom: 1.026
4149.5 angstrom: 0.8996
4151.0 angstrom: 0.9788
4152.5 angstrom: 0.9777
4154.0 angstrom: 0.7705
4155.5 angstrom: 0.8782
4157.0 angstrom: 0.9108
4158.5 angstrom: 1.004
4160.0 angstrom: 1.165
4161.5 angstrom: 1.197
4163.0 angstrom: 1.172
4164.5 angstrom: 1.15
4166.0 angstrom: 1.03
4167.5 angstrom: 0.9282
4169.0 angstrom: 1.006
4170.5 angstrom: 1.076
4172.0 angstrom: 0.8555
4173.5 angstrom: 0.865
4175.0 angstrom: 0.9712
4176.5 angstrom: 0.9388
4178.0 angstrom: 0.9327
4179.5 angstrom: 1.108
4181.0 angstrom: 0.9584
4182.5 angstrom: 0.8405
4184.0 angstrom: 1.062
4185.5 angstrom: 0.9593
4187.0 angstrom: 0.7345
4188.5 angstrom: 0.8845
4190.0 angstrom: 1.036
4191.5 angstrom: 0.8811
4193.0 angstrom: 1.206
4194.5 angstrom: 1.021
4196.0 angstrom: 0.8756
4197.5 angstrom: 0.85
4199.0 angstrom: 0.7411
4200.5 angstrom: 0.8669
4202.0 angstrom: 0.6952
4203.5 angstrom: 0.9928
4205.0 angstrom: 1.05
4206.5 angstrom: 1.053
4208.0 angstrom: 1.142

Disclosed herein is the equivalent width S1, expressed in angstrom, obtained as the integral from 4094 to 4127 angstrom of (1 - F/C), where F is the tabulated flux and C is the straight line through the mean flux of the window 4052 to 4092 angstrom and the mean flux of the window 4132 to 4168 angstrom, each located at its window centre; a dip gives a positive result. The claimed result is -1.1 angstrom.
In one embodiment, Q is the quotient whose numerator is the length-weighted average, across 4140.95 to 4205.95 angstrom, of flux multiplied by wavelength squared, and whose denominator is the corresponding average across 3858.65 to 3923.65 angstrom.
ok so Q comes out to 2.12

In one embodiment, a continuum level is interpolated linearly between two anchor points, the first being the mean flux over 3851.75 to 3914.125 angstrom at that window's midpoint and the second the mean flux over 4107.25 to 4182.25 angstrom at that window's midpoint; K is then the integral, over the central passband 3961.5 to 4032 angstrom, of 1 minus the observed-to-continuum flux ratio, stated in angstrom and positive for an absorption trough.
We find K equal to -4.8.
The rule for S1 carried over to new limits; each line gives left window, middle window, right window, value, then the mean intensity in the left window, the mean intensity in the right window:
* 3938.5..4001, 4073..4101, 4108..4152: -3.9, 0.588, 0.977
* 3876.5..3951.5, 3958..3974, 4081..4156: 7.6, 0.475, 0.982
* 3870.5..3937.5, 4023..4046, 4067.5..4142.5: -2.7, 0.483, 0.973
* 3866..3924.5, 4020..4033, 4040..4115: -2.3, 0.532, 0.915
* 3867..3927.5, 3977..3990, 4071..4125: -1.4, 0.529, 0.974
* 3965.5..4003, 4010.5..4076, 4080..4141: -4.9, 0.693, 1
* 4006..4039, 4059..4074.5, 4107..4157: 2.4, 0.94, 0.967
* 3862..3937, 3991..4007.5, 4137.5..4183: -4.9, 0.483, 0.977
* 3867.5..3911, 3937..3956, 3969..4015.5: 5.6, 0.52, 0.786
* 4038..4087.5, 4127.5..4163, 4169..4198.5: -1.3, 0.882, 0.95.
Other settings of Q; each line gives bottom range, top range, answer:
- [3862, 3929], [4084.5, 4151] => 2.11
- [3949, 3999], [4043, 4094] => 1.54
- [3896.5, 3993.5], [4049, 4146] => 2.00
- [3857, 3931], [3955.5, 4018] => 1.49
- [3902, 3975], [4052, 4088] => 2.20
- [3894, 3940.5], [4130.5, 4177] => 2.32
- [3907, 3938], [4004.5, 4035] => 2.14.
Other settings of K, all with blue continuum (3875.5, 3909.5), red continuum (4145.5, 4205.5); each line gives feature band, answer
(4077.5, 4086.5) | -1.8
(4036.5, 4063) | -4.4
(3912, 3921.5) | -0.8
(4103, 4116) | -1.7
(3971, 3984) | 1.0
